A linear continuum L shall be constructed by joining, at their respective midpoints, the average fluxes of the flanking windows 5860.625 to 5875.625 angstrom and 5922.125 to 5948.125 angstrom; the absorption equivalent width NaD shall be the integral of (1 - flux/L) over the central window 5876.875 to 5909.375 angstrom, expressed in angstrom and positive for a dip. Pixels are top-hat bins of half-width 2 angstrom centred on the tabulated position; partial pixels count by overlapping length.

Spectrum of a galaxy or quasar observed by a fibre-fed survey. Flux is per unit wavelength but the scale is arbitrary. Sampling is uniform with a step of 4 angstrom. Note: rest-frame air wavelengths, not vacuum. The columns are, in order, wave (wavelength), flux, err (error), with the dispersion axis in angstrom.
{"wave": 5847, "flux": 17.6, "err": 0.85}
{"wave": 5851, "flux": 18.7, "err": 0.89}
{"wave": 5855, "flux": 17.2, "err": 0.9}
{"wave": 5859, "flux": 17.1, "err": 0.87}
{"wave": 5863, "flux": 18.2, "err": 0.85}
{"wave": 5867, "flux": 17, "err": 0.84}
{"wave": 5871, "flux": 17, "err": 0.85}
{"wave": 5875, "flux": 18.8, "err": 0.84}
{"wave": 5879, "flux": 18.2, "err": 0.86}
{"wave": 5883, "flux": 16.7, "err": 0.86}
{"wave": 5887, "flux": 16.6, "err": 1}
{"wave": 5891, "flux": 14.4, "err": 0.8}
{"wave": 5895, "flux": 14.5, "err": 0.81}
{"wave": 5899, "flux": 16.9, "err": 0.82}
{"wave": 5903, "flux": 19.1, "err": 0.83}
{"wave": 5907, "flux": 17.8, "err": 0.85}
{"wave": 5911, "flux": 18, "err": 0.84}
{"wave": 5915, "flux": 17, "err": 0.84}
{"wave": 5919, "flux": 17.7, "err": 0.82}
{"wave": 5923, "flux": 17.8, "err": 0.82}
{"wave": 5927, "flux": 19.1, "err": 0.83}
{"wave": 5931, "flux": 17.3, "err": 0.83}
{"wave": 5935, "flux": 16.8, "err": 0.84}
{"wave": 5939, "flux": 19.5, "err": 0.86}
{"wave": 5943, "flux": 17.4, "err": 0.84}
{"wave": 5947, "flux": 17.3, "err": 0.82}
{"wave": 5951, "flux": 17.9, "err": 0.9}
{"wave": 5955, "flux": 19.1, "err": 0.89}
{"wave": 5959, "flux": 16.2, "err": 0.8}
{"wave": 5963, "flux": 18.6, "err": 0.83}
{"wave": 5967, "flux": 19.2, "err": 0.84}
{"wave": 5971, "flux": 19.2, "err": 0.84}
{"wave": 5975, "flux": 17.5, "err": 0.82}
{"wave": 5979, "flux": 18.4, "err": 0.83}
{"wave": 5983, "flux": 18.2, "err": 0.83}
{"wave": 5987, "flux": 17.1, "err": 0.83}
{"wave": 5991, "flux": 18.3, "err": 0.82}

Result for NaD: 1.73 angstrom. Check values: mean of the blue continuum 17.6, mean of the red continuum 17.9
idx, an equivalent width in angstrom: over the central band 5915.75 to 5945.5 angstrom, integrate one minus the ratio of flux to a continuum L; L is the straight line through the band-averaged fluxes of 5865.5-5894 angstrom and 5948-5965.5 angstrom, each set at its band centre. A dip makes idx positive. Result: -0.5 angstrom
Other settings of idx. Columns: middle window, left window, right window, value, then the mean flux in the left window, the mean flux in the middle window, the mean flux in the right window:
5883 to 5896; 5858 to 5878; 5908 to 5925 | 1.62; 17.7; 15.5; 17.6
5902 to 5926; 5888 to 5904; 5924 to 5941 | -1.15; 16.1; 17.9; 18.2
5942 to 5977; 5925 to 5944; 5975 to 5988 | -0.18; 18.1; 18.1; 17.9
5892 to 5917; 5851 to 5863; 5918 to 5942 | 1.07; 17.6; 17.1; 18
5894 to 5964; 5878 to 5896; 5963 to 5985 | -1.92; 16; 17.7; 18.5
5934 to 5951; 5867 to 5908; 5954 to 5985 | 0.02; 17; 17.8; 18.3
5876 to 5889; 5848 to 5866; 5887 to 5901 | -0.89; 17.7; 17.3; 15.5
